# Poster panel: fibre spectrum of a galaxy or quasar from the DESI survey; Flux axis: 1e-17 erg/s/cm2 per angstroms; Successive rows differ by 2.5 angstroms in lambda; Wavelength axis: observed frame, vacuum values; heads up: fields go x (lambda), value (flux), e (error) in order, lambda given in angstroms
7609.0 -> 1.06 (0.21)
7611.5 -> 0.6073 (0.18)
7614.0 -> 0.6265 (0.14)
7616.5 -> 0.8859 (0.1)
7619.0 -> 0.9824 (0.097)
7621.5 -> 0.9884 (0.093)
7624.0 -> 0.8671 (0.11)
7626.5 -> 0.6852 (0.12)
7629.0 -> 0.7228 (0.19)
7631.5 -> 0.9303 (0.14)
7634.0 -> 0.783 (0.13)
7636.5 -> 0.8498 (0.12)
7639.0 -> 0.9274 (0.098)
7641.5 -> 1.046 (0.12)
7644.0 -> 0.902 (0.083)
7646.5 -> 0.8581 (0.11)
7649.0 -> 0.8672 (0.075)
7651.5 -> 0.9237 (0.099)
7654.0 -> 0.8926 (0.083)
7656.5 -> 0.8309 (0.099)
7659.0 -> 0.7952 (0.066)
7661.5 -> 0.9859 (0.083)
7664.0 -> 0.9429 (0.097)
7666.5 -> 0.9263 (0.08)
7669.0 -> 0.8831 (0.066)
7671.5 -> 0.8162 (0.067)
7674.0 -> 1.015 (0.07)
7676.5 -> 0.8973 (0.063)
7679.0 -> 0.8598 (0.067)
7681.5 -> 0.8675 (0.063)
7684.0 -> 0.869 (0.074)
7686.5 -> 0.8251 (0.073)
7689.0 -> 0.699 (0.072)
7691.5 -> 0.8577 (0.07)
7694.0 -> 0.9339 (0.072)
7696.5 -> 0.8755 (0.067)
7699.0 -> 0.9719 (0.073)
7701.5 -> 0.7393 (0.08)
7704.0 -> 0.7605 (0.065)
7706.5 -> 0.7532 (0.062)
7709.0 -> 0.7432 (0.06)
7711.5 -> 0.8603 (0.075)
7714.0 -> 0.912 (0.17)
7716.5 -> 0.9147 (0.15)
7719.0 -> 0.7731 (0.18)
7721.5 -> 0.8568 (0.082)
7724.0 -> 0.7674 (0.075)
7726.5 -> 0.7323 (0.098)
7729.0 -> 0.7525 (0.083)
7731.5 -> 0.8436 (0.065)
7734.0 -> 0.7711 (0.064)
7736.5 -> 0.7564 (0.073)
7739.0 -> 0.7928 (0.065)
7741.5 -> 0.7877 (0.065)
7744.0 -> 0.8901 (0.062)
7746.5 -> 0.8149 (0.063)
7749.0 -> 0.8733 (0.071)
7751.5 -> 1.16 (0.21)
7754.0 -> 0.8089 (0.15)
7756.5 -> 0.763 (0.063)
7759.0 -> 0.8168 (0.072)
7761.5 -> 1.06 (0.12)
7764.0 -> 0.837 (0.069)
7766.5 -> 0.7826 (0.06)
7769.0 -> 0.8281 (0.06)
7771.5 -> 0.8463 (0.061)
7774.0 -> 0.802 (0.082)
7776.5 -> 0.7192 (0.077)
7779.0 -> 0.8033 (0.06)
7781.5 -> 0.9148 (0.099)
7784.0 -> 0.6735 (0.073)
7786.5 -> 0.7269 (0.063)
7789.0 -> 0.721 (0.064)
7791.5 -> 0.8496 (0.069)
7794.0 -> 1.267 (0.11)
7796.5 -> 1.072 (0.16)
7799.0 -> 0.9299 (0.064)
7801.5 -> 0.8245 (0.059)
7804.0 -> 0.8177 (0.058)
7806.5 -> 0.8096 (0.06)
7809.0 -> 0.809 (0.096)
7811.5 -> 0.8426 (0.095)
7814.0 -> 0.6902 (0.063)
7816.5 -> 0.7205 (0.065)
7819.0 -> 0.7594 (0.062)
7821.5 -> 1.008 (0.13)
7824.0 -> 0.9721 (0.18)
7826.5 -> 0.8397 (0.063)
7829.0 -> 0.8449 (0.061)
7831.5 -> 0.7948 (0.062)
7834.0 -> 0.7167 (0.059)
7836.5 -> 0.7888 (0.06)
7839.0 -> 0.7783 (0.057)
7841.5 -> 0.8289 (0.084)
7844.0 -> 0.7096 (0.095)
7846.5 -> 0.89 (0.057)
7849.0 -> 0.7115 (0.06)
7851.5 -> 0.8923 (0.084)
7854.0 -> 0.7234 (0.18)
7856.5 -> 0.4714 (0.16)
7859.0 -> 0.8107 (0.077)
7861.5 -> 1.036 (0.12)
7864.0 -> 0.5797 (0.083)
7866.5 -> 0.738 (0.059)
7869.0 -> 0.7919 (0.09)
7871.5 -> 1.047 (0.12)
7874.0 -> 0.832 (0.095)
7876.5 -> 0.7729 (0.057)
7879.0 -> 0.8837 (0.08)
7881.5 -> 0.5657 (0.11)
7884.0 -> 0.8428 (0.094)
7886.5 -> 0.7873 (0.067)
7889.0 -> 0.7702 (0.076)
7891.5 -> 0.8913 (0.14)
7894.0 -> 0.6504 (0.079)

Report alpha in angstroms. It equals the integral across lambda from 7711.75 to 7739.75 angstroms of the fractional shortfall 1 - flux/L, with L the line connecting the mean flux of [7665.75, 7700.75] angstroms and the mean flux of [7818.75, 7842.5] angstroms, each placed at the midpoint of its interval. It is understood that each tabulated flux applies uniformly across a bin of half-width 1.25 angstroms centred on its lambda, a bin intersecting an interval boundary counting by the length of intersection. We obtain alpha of 1.8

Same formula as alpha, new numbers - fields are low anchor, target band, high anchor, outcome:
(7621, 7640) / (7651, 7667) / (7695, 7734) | -1.3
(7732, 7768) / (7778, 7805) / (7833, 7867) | -2.0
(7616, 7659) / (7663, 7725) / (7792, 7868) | 0.6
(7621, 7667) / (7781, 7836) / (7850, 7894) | -2.2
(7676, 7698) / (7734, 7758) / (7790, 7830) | 0.6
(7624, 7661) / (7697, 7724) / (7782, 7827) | 1.0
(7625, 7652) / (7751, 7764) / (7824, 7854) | -1.1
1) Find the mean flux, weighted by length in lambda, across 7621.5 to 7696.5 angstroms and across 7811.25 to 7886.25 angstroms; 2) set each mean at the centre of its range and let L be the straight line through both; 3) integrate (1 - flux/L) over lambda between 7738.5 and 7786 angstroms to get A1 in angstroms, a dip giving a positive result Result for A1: -0.5 angstroms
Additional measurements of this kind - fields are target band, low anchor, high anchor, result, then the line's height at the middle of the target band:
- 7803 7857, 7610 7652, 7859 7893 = 1.4 angstroms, 0.817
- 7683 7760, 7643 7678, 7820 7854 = 3.8 angstroms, 0.871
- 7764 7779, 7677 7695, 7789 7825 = 1.2 angstroms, 0.868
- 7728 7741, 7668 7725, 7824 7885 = 0.8 angstroms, 0.833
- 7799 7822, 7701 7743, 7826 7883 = -0.6 angstroms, 0.788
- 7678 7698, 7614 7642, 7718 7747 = -0.6 angstroms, 0.824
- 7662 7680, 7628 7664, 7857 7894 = -0.7 angstroms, 0.874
